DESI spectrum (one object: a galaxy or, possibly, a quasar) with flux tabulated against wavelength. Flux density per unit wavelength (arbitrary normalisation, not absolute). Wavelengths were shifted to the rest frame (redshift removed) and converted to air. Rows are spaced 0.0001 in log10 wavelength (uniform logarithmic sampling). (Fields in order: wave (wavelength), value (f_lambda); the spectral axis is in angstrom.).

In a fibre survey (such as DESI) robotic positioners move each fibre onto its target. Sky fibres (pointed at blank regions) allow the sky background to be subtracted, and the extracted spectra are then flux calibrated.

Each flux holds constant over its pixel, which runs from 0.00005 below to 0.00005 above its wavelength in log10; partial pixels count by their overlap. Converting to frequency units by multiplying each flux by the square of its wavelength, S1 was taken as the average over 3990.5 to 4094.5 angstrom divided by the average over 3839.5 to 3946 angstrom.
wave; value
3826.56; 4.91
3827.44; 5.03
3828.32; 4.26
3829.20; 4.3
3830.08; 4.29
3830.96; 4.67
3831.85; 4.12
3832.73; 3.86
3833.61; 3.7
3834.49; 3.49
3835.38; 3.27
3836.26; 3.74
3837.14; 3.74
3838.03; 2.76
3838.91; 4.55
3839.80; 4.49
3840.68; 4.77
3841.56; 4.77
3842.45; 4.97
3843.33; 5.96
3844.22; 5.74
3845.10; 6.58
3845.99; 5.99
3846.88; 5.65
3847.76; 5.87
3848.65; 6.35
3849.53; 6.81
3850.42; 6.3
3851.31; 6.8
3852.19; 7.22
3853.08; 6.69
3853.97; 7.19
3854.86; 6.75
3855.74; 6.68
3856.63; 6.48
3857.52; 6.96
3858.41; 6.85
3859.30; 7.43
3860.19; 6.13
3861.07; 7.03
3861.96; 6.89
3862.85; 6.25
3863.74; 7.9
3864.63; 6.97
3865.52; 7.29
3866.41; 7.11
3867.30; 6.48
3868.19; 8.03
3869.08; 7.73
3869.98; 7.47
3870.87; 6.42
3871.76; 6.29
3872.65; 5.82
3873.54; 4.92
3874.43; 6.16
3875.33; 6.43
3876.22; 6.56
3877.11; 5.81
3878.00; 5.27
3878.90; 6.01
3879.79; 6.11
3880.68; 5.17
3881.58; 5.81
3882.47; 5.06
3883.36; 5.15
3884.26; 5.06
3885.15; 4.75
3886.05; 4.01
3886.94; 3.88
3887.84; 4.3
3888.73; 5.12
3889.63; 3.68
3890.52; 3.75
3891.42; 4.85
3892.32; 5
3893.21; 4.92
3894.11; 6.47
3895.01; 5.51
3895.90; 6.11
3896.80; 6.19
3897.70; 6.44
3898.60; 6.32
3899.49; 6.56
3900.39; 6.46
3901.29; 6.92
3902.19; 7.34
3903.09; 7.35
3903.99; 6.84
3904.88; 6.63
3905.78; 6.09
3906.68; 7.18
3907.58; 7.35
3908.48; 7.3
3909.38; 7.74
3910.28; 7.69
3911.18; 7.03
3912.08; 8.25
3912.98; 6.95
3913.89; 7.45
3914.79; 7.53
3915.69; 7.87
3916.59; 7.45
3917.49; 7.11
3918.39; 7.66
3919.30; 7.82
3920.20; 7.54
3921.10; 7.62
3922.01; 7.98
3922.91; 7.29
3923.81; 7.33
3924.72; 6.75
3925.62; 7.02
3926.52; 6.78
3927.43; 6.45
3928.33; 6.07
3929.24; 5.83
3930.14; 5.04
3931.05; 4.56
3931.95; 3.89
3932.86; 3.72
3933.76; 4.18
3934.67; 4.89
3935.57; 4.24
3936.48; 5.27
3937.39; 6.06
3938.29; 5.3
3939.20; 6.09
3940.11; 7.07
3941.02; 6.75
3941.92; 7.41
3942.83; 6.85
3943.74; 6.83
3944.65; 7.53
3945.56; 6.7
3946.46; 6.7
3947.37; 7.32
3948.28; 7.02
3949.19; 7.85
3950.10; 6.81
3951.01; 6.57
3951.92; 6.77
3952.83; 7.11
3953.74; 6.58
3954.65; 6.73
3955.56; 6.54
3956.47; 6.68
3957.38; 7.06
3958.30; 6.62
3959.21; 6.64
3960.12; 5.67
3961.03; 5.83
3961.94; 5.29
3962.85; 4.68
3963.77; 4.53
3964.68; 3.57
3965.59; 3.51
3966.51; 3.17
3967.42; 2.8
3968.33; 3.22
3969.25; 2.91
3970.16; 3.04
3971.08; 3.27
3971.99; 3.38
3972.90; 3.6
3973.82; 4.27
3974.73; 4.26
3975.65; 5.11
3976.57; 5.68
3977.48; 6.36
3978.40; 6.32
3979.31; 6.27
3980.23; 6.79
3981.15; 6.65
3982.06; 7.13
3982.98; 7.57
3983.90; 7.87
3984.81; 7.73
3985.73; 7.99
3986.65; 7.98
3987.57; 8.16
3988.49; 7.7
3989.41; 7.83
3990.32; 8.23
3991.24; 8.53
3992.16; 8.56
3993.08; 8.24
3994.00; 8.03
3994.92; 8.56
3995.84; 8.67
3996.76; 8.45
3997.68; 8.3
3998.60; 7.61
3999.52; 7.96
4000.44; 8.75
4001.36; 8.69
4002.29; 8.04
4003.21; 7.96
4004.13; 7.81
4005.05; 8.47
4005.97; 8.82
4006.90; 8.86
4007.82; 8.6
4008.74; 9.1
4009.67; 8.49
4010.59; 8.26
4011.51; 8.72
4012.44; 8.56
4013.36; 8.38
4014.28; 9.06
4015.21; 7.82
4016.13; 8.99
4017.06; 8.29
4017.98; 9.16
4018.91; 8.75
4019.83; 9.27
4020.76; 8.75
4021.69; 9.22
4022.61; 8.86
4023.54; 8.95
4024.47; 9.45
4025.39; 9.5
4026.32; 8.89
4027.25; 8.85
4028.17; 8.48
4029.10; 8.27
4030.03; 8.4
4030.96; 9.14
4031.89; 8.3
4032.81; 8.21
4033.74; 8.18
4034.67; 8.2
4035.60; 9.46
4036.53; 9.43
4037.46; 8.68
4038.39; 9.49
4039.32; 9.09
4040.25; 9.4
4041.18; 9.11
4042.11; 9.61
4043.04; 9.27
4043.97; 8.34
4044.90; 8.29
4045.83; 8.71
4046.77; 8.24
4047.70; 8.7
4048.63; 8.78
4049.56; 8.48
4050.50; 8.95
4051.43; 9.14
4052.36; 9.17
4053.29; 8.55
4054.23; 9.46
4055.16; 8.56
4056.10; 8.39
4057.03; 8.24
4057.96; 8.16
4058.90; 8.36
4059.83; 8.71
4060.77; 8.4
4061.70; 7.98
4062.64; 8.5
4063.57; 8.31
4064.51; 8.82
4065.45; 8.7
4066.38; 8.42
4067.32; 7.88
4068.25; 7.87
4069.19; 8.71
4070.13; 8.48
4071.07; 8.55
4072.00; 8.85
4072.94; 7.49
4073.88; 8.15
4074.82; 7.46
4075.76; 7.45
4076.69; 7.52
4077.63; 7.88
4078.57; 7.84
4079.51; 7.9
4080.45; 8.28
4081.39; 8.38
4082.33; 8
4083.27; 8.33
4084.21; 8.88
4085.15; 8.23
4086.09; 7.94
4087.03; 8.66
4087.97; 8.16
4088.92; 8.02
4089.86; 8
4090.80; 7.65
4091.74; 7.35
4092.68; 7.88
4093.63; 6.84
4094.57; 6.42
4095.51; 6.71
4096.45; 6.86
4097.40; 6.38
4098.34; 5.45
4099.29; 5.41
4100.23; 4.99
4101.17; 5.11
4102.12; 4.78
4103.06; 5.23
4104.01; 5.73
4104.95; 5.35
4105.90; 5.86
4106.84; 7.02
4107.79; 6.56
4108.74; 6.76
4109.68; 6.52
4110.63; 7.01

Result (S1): 1.5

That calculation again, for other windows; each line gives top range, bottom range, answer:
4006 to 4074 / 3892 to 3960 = 1.39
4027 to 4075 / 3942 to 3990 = 1.50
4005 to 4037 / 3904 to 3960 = 1.37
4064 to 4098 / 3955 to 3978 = 1.77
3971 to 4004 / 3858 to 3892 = 1.28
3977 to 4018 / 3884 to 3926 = 1.31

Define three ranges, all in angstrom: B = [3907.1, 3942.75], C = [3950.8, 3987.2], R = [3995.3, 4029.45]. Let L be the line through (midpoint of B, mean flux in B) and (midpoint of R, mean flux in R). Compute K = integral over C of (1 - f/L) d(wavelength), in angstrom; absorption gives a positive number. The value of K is 9.6 angstrom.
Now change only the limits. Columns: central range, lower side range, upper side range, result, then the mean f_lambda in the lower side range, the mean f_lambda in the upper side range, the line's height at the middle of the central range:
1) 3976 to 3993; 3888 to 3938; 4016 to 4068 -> 0.6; 6.34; 8.74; 7.67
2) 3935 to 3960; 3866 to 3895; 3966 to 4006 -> -1.2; 5.61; 6.72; 6.32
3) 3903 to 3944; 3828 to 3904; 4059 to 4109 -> -2.7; 5.74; 7.46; 6.2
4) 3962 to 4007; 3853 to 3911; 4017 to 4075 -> 7.3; 6.23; 8.68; 7.76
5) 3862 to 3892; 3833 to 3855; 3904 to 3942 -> 0.0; 5.34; 6.57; 5.85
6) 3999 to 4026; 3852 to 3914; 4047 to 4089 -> -3.3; 6.3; 8.35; 7.74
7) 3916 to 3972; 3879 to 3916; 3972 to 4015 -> 7.1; 6.1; 7.63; 6.84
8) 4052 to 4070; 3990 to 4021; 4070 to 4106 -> -1.9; 8.49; 7.24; 7.65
